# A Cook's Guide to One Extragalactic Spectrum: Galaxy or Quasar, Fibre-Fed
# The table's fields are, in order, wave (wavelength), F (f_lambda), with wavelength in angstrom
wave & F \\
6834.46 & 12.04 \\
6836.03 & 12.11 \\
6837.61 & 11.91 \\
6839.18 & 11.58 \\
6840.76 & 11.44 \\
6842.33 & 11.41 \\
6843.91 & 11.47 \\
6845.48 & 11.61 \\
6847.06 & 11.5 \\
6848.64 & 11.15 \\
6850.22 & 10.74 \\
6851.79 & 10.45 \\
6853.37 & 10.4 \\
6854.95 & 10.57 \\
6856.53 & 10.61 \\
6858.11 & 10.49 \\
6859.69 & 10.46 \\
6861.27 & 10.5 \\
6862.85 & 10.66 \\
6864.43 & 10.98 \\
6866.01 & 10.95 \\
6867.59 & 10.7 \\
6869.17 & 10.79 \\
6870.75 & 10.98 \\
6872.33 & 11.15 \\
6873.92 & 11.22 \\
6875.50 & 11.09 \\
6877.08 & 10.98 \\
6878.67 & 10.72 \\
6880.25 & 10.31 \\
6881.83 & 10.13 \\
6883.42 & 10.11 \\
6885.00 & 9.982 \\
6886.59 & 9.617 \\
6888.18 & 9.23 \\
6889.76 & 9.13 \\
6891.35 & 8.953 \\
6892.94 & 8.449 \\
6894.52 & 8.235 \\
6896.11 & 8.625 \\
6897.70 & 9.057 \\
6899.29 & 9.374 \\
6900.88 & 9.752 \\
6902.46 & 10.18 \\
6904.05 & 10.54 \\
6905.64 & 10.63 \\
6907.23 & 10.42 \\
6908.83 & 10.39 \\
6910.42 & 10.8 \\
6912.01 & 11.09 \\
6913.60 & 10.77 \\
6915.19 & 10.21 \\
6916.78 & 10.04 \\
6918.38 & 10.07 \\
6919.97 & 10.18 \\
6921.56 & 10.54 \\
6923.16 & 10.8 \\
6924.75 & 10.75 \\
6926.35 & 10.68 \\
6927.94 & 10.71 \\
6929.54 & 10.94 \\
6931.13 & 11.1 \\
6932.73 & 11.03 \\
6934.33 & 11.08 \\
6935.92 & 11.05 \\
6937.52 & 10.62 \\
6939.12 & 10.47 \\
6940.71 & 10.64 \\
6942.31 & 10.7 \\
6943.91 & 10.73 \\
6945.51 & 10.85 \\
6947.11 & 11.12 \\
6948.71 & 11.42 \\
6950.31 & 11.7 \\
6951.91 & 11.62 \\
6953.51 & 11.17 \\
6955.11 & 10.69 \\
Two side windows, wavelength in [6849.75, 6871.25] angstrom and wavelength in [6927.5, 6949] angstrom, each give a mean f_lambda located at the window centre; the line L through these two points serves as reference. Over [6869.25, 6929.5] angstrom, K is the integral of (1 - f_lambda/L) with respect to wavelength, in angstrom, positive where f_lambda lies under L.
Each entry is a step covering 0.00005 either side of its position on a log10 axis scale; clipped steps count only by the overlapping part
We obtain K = 3.3 angstrom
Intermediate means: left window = 10.7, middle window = 10.2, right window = 10.9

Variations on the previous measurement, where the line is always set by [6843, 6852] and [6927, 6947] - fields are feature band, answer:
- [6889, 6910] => 2.8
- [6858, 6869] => 0.4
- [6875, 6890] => 1.2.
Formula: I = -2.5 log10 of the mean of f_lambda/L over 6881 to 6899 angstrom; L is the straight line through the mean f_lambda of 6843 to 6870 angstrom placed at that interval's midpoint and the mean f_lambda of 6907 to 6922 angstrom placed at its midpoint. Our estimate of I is 0.15 mag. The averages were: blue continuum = 10.8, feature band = 9.23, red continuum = 10.4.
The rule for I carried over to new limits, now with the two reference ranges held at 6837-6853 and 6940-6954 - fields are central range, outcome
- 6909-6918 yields 0.062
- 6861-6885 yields 0.050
